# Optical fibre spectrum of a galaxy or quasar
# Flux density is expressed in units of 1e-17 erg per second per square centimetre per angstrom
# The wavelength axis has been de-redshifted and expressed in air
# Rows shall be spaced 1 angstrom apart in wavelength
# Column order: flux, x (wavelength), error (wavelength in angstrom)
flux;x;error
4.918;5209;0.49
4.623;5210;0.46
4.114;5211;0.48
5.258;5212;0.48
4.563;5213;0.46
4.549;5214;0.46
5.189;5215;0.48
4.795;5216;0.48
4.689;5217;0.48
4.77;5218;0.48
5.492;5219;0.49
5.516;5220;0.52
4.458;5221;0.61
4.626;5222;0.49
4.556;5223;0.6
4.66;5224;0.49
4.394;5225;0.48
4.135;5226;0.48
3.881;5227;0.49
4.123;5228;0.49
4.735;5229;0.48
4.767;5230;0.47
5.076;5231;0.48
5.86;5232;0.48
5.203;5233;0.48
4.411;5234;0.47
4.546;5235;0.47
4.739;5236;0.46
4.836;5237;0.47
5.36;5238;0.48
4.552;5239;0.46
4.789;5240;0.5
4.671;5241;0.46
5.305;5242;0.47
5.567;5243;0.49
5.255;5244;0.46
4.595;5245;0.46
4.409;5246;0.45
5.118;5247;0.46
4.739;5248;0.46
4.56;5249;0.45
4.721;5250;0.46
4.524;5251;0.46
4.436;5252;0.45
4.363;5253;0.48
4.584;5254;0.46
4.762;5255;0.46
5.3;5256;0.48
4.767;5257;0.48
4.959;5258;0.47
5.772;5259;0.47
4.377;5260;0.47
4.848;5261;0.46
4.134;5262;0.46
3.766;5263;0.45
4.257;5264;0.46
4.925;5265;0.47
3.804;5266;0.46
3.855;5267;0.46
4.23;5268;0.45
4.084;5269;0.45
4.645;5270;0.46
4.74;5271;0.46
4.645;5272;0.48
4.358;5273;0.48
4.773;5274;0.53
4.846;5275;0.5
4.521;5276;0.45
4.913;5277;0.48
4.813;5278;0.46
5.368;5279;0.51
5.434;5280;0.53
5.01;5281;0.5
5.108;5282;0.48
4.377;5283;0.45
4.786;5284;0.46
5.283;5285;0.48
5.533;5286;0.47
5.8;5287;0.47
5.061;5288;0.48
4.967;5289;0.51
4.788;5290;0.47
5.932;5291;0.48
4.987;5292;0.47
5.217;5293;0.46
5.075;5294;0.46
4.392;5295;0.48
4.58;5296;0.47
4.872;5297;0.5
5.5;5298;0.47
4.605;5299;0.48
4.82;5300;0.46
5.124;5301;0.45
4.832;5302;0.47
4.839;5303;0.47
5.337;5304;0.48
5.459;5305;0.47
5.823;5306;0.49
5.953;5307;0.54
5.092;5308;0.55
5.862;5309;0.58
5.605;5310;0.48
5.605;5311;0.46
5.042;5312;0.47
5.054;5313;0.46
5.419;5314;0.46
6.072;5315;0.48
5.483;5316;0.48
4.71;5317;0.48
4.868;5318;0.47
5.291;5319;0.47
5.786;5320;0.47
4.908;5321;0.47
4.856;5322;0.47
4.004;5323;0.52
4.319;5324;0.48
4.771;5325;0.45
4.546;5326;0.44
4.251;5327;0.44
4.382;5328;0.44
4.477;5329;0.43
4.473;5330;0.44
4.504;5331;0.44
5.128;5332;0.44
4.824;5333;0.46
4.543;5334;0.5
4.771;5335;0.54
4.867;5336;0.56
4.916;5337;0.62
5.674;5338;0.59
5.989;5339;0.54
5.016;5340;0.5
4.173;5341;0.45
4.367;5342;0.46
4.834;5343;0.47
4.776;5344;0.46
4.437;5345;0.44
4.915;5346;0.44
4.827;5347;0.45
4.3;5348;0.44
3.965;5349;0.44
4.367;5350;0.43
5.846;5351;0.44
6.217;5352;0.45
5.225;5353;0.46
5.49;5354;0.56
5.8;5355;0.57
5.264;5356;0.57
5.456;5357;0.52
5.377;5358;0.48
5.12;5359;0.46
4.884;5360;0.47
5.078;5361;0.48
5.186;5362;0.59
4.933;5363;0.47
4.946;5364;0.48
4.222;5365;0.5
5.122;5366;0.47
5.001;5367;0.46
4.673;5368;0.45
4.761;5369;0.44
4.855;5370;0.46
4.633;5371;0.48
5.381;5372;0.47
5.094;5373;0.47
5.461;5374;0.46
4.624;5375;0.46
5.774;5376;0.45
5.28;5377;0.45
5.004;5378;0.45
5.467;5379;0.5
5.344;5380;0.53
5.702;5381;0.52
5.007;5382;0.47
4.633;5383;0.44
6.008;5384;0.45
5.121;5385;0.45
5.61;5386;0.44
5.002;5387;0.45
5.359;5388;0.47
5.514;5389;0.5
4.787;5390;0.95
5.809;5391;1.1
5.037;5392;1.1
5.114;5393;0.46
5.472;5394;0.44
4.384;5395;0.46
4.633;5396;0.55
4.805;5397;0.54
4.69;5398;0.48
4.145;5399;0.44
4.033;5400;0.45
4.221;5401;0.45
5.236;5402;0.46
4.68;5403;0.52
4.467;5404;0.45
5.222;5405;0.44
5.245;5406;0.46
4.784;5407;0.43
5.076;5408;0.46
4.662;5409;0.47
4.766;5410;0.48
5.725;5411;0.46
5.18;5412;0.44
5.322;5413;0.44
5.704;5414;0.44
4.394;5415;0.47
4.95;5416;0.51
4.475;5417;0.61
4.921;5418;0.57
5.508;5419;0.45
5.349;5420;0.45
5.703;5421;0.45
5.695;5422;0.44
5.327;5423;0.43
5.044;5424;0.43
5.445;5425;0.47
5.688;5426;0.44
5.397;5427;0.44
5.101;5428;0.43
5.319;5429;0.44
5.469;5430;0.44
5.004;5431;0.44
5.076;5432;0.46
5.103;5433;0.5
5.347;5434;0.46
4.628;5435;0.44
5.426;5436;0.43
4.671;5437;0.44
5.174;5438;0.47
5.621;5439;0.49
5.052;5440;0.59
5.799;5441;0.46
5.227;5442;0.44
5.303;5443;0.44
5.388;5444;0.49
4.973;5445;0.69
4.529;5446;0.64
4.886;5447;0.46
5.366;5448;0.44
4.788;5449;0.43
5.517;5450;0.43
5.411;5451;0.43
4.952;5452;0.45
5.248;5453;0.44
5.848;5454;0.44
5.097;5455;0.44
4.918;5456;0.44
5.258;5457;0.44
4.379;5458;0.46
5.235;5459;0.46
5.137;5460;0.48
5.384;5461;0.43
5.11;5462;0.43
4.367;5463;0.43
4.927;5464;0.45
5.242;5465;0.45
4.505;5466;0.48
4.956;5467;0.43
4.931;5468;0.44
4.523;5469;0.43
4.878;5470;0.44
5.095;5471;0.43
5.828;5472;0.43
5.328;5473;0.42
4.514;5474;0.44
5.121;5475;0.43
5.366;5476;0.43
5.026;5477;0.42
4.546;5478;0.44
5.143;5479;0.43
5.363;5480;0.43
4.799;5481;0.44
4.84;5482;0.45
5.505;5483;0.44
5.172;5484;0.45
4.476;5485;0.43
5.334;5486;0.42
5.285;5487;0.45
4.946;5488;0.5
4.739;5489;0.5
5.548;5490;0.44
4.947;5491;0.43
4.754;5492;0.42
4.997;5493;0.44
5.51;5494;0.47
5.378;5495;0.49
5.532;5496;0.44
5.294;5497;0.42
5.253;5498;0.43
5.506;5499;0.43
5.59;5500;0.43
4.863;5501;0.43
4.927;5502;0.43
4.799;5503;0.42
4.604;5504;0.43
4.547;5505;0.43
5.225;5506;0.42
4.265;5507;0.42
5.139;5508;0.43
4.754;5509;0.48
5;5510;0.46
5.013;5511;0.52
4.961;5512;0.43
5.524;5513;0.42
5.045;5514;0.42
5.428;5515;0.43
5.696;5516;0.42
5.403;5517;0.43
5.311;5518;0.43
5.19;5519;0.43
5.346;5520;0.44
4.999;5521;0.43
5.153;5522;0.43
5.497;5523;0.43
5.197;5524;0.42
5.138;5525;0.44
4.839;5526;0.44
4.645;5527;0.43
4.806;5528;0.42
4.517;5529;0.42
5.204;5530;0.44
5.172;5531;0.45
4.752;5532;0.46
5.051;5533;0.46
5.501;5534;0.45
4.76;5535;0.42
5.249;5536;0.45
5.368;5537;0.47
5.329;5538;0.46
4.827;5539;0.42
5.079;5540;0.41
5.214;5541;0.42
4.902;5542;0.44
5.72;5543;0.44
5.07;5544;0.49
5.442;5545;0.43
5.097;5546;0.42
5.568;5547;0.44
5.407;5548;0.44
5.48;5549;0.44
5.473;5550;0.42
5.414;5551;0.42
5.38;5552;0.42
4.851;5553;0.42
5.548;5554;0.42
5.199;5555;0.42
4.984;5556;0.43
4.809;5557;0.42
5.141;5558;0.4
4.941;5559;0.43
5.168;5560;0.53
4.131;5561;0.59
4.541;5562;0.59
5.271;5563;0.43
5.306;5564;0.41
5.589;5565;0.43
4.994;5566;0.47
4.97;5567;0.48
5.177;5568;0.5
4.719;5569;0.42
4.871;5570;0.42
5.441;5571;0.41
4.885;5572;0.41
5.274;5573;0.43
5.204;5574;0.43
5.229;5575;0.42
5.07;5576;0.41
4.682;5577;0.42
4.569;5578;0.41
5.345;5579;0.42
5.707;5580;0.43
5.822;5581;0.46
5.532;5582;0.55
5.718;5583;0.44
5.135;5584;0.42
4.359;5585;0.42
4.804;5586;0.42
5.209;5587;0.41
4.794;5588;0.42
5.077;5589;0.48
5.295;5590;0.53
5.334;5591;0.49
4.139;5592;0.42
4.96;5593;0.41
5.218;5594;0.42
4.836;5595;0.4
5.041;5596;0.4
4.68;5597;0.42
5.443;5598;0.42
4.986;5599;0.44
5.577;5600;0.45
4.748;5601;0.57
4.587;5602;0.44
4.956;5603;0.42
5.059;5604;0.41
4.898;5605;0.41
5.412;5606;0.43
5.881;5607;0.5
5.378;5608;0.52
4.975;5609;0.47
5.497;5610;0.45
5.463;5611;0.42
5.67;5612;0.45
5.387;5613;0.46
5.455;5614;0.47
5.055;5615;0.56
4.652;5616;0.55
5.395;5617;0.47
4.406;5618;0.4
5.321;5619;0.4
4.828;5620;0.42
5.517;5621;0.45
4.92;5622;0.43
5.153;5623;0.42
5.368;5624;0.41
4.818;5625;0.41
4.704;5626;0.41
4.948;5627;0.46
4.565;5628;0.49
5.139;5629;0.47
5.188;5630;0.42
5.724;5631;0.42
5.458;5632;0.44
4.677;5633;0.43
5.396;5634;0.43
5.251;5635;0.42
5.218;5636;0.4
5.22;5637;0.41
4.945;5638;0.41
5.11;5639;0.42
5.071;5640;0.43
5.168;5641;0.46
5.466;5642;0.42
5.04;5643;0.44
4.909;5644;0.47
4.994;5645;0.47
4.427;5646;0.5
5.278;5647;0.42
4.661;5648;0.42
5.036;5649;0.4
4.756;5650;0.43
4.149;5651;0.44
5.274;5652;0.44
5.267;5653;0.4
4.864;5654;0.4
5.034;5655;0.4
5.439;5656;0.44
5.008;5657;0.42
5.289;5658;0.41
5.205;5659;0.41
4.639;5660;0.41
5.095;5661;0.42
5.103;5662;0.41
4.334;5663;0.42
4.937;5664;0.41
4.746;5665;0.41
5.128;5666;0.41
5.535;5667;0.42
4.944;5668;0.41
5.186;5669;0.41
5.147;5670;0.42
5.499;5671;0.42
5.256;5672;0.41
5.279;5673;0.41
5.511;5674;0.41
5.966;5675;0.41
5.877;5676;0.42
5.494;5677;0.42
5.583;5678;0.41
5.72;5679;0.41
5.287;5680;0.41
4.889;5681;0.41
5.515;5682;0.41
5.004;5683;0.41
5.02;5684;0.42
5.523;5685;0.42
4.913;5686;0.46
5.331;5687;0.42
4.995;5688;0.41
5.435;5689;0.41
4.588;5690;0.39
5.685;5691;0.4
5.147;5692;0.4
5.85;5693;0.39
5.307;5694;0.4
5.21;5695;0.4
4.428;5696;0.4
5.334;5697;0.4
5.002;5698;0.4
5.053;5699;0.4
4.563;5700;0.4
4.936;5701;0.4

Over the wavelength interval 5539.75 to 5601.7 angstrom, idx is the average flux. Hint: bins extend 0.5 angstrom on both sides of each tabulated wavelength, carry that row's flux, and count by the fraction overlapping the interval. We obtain 5.12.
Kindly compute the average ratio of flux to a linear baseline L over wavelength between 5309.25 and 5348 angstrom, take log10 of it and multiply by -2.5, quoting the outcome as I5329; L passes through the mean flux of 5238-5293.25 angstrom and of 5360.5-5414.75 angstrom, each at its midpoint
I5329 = 0.00 mag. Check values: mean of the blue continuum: 4.8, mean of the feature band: 4.91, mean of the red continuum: 5.03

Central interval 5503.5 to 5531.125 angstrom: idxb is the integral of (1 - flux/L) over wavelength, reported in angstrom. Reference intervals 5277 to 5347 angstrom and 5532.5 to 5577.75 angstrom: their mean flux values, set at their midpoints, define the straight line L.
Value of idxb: 0.3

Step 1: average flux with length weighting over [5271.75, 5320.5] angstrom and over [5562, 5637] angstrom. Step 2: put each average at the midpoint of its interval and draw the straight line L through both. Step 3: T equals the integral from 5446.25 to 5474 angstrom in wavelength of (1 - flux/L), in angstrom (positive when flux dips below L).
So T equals 0.4 angstrom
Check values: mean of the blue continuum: 5.14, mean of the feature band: 5.06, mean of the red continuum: 5.12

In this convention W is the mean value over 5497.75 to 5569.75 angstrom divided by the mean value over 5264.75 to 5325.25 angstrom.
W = 1.0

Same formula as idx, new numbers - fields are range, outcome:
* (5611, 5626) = 5.14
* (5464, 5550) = 5.1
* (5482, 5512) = 5.06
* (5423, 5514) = 5.1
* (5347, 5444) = 5.11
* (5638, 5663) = 5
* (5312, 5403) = 4.98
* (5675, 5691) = 5.31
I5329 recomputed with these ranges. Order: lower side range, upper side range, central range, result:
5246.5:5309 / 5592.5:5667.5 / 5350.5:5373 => -0.05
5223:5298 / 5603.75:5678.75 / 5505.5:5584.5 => -0.02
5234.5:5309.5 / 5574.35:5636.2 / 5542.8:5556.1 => -0.05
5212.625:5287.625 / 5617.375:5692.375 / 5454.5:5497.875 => -0.02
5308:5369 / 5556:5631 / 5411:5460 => -0.04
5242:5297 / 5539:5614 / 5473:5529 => -0.01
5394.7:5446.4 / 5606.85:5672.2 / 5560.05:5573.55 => 0.01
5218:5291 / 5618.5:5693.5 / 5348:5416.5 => -0.04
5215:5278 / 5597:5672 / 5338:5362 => -0.05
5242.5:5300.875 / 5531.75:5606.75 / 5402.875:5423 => -0.03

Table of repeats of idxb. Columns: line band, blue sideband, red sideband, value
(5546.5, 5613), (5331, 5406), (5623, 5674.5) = -1.08 angstrom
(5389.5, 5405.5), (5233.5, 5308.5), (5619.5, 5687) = 0.49 angstrom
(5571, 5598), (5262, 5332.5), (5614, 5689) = -0.02 angstrom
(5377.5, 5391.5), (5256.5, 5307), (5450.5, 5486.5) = -0.97 angstrom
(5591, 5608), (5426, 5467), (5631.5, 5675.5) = 0.18 angstrom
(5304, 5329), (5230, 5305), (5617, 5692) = -1.26 angstrom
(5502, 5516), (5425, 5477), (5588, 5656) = 0.38 angstrom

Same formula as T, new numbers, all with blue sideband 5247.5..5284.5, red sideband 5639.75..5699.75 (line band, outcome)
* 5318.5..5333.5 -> 0.1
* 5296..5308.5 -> -1.2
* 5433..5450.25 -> -1.0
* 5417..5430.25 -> -1.4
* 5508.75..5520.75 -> -0.7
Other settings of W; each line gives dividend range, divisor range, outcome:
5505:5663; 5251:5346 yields 1.04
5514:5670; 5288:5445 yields 1.01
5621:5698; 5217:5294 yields 1.07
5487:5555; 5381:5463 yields 1.01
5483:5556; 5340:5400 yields 1.02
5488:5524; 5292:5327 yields 1.01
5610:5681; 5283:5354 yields 1.02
